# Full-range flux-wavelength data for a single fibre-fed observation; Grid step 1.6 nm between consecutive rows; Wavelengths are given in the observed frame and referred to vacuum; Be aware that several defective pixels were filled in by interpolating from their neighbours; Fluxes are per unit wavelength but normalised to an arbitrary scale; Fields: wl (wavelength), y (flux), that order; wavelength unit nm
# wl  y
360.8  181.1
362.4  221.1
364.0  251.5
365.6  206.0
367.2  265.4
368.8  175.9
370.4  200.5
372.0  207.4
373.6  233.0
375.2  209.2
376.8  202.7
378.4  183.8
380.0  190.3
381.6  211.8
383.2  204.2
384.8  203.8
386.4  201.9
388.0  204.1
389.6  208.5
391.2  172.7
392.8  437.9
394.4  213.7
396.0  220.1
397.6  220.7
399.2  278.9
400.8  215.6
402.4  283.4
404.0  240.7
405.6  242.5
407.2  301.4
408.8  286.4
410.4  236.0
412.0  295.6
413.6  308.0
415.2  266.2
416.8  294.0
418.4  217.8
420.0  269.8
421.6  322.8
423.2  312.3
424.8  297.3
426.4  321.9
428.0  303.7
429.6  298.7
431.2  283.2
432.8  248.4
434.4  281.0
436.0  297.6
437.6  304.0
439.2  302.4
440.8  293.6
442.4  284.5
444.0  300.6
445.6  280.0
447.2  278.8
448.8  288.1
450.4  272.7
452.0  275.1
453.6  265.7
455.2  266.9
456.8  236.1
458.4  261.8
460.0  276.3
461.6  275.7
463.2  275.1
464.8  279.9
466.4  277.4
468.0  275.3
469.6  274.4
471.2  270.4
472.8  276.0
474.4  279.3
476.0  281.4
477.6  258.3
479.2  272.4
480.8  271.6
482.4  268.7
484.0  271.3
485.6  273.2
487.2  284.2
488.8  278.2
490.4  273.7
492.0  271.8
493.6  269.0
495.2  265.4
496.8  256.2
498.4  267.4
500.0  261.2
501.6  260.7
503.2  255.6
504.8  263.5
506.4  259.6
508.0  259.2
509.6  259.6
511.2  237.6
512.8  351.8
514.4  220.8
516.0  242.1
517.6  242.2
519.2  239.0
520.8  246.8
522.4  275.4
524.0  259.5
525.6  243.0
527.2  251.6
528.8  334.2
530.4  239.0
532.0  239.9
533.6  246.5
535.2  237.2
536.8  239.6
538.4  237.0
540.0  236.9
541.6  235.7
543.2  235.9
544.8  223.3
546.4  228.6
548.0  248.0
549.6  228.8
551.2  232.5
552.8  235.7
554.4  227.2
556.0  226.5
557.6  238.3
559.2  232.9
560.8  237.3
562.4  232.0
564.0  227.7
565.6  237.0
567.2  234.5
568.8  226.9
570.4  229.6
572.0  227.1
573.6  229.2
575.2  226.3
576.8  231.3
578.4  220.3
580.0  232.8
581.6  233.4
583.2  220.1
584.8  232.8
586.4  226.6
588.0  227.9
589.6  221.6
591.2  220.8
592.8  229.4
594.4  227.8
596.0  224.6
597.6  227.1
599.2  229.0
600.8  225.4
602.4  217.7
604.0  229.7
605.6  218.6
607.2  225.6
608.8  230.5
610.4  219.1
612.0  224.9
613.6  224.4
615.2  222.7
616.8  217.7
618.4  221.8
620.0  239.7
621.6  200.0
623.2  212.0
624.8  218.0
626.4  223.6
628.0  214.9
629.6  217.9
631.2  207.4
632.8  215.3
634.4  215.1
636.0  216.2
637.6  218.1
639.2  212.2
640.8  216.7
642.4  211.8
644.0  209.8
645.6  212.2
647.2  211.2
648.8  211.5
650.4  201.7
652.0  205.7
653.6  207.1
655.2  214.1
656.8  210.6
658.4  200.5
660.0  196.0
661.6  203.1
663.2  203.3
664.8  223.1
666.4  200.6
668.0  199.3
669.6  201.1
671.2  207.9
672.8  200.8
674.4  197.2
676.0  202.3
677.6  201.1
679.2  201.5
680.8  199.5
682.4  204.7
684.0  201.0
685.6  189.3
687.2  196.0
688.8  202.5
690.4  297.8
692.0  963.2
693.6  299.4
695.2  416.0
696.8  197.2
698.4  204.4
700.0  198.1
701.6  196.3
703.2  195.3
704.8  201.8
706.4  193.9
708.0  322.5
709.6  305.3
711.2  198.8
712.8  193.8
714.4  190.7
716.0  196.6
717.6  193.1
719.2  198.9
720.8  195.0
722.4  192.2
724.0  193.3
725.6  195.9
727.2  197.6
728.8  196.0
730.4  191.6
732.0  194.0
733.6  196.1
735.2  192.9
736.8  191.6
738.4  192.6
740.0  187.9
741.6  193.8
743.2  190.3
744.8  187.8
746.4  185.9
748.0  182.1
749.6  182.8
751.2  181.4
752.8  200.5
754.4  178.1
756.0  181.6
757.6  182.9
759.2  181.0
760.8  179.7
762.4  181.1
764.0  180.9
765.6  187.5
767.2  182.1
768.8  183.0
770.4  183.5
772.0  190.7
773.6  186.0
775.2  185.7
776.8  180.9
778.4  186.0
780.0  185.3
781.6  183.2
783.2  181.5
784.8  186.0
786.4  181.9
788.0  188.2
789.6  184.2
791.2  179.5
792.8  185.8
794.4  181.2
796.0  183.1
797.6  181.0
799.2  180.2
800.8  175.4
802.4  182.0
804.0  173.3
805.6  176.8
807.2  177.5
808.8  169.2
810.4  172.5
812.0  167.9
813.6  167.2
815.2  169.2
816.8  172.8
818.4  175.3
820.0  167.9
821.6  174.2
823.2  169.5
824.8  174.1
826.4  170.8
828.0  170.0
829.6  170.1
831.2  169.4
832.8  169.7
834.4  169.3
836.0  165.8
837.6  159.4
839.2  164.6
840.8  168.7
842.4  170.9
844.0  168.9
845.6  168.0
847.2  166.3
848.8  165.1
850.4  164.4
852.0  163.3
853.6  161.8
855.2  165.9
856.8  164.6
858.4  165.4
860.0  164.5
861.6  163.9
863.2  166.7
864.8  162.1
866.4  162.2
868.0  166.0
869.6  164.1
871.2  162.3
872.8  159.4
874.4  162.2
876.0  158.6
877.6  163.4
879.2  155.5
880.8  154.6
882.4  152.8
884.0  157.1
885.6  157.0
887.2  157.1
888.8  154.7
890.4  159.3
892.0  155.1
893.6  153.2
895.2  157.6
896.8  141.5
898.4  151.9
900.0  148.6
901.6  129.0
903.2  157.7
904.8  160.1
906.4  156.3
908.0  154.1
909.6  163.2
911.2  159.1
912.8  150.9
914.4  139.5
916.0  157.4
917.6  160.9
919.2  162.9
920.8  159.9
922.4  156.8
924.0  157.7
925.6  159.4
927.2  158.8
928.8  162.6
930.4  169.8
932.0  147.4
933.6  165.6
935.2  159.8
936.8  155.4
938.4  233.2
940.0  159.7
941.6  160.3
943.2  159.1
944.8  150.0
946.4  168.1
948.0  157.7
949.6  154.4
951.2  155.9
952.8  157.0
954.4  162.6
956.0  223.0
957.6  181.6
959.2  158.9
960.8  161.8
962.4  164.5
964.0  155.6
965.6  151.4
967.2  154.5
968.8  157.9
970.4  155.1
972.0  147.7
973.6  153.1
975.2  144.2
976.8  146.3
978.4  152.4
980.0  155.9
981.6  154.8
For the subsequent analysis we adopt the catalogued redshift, 0.05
